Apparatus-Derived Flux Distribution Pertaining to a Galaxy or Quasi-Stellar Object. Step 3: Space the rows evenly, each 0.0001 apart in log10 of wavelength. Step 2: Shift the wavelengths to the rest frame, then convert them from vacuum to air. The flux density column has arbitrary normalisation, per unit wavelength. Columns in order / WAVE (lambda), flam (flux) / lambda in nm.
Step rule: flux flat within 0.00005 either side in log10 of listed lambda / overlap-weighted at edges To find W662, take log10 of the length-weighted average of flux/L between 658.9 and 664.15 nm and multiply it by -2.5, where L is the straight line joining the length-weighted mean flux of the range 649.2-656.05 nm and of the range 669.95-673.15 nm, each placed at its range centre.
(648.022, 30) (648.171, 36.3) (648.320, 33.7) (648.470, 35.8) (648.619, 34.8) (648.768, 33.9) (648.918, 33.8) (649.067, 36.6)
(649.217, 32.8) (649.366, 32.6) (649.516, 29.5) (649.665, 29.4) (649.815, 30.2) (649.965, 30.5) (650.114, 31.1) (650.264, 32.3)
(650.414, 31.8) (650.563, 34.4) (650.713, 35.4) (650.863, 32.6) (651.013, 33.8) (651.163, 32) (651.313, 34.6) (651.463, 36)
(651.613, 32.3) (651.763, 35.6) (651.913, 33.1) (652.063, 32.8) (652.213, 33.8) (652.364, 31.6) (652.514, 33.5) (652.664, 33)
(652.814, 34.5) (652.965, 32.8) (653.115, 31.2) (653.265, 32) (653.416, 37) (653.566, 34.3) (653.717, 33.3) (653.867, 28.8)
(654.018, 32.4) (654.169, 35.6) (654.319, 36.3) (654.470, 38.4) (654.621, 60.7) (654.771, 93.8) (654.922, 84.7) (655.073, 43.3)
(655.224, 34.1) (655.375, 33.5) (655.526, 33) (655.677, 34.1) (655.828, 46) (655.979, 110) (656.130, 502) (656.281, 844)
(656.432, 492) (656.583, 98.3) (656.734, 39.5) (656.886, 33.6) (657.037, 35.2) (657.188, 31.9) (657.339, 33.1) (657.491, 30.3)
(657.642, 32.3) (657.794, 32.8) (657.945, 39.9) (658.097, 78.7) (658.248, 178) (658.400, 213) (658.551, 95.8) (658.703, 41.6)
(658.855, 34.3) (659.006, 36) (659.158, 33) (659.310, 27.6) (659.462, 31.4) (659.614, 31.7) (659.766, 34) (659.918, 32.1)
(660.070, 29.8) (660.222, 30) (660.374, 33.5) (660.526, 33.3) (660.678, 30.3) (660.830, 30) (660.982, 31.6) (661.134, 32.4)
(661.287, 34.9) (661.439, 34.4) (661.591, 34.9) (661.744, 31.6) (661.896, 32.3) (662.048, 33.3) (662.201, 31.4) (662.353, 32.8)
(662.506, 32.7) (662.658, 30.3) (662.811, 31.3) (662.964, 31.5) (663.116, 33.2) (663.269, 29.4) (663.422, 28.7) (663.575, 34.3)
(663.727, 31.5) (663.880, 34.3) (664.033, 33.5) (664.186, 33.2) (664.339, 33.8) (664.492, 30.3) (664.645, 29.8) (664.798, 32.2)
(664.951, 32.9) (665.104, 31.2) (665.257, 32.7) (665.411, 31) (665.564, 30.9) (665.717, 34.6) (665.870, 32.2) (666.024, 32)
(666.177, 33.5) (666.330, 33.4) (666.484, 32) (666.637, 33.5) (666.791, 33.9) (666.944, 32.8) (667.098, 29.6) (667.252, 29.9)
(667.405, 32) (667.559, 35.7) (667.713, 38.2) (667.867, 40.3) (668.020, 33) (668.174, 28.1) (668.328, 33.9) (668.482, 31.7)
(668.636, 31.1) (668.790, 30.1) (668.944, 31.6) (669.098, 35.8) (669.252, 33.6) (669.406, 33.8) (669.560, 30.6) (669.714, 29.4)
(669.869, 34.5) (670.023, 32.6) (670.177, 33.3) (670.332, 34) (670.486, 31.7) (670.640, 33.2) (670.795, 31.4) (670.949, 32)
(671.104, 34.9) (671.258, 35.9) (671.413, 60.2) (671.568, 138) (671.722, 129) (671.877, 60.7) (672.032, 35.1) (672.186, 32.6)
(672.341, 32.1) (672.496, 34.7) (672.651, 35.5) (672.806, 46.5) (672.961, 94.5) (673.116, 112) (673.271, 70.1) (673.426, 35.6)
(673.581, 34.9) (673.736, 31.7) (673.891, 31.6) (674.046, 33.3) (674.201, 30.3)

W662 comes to 0.36 mag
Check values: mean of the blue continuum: 38.4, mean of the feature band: 32.2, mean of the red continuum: 52.1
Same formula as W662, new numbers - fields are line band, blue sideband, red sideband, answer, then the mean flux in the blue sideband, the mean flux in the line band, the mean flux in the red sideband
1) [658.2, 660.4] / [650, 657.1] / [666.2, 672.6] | 0.12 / 77.1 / 57.8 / 39.2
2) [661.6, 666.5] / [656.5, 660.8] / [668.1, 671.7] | 0.39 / 51.6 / 32.2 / 39.7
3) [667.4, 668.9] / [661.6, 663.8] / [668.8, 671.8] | 0.22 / 31.8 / 33.4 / 44.7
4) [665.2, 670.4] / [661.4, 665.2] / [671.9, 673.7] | 0.24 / 32.2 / 32.8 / 51.1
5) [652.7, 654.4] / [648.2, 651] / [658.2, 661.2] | 0.19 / 32.9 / 33.5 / 50.8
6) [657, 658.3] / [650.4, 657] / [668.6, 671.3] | 0.27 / 80.5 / 53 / 32.7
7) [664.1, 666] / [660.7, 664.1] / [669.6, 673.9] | 0.16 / 32.3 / 32.1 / 49.3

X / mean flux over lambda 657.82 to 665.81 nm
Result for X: 40.8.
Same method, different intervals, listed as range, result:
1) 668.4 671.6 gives 37.6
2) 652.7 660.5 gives 81.5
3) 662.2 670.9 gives 32.5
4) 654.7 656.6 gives 191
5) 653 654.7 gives 36.4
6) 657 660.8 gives 50.3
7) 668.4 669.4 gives 32.4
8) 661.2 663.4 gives 32.3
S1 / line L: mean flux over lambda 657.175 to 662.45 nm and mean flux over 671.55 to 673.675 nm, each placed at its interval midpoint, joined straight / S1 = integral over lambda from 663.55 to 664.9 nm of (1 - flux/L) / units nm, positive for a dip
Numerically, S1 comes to 0.488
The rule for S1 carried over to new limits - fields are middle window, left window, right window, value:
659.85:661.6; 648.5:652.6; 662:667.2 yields 0.01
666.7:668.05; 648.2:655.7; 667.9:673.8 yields 0.29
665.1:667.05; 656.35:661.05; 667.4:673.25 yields 0.73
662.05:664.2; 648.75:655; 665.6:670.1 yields 0.12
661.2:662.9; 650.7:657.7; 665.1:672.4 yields 0.71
